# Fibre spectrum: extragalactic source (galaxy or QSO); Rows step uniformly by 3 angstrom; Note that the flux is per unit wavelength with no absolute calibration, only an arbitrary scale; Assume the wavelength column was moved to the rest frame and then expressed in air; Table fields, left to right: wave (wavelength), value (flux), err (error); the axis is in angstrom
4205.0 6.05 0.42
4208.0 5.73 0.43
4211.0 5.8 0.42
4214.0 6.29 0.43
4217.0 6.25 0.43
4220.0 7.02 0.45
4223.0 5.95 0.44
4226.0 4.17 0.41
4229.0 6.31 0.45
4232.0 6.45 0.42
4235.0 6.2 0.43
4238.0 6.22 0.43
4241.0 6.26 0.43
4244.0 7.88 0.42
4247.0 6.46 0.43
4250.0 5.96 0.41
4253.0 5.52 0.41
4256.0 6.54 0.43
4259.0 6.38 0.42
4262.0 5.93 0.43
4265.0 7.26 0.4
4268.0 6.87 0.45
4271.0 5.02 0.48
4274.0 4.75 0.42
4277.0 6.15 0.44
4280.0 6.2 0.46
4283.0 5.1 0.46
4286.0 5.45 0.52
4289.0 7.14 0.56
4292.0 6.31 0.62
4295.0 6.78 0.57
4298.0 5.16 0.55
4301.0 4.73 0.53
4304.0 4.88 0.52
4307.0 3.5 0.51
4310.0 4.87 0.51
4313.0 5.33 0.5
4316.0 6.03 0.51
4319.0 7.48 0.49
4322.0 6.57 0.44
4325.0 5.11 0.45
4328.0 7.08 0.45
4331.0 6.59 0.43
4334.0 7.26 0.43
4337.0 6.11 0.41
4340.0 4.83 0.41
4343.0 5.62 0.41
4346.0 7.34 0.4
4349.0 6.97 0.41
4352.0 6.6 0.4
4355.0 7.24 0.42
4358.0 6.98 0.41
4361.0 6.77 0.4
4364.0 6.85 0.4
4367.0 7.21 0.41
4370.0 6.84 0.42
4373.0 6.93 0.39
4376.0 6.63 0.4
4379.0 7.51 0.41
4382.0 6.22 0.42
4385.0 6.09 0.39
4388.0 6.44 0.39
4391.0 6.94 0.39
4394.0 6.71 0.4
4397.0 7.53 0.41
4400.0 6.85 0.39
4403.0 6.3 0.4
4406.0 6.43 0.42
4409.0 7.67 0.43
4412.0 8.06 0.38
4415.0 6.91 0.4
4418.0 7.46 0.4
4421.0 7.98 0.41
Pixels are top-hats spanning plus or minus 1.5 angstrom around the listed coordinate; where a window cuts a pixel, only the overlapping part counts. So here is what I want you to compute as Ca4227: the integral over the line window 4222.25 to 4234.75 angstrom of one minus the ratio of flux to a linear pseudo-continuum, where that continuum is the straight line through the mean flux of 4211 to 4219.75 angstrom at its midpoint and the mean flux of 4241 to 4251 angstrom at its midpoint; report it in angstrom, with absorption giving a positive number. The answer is 1.4 angstrom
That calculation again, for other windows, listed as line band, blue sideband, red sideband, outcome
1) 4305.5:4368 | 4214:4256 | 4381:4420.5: 3.44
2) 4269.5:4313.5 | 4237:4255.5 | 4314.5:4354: 6.80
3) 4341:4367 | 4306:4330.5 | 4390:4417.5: -1.79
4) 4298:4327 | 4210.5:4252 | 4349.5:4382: 5.44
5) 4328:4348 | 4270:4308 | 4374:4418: -0.74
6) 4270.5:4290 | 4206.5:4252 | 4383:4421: 2.25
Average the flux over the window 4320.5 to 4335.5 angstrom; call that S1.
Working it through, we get 6.52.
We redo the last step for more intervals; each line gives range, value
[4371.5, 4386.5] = 6.68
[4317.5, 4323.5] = 7.03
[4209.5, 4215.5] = 6.04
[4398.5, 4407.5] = 6.53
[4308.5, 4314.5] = 5.1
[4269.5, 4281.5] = 5.53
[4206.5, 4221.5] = 6.22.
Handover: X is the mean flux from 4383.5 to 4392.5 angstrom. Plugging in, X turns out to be 6.49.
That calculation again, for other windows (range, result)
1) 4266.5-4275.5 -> 5.55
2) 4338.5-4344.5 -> 5.23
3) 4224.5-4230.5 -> 5.24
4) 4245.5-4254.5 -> 5.98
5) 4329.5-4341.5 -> 6.2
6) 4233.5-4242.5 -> 6.23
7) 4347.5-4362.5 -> 6.91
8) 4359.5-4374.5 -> 6.92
